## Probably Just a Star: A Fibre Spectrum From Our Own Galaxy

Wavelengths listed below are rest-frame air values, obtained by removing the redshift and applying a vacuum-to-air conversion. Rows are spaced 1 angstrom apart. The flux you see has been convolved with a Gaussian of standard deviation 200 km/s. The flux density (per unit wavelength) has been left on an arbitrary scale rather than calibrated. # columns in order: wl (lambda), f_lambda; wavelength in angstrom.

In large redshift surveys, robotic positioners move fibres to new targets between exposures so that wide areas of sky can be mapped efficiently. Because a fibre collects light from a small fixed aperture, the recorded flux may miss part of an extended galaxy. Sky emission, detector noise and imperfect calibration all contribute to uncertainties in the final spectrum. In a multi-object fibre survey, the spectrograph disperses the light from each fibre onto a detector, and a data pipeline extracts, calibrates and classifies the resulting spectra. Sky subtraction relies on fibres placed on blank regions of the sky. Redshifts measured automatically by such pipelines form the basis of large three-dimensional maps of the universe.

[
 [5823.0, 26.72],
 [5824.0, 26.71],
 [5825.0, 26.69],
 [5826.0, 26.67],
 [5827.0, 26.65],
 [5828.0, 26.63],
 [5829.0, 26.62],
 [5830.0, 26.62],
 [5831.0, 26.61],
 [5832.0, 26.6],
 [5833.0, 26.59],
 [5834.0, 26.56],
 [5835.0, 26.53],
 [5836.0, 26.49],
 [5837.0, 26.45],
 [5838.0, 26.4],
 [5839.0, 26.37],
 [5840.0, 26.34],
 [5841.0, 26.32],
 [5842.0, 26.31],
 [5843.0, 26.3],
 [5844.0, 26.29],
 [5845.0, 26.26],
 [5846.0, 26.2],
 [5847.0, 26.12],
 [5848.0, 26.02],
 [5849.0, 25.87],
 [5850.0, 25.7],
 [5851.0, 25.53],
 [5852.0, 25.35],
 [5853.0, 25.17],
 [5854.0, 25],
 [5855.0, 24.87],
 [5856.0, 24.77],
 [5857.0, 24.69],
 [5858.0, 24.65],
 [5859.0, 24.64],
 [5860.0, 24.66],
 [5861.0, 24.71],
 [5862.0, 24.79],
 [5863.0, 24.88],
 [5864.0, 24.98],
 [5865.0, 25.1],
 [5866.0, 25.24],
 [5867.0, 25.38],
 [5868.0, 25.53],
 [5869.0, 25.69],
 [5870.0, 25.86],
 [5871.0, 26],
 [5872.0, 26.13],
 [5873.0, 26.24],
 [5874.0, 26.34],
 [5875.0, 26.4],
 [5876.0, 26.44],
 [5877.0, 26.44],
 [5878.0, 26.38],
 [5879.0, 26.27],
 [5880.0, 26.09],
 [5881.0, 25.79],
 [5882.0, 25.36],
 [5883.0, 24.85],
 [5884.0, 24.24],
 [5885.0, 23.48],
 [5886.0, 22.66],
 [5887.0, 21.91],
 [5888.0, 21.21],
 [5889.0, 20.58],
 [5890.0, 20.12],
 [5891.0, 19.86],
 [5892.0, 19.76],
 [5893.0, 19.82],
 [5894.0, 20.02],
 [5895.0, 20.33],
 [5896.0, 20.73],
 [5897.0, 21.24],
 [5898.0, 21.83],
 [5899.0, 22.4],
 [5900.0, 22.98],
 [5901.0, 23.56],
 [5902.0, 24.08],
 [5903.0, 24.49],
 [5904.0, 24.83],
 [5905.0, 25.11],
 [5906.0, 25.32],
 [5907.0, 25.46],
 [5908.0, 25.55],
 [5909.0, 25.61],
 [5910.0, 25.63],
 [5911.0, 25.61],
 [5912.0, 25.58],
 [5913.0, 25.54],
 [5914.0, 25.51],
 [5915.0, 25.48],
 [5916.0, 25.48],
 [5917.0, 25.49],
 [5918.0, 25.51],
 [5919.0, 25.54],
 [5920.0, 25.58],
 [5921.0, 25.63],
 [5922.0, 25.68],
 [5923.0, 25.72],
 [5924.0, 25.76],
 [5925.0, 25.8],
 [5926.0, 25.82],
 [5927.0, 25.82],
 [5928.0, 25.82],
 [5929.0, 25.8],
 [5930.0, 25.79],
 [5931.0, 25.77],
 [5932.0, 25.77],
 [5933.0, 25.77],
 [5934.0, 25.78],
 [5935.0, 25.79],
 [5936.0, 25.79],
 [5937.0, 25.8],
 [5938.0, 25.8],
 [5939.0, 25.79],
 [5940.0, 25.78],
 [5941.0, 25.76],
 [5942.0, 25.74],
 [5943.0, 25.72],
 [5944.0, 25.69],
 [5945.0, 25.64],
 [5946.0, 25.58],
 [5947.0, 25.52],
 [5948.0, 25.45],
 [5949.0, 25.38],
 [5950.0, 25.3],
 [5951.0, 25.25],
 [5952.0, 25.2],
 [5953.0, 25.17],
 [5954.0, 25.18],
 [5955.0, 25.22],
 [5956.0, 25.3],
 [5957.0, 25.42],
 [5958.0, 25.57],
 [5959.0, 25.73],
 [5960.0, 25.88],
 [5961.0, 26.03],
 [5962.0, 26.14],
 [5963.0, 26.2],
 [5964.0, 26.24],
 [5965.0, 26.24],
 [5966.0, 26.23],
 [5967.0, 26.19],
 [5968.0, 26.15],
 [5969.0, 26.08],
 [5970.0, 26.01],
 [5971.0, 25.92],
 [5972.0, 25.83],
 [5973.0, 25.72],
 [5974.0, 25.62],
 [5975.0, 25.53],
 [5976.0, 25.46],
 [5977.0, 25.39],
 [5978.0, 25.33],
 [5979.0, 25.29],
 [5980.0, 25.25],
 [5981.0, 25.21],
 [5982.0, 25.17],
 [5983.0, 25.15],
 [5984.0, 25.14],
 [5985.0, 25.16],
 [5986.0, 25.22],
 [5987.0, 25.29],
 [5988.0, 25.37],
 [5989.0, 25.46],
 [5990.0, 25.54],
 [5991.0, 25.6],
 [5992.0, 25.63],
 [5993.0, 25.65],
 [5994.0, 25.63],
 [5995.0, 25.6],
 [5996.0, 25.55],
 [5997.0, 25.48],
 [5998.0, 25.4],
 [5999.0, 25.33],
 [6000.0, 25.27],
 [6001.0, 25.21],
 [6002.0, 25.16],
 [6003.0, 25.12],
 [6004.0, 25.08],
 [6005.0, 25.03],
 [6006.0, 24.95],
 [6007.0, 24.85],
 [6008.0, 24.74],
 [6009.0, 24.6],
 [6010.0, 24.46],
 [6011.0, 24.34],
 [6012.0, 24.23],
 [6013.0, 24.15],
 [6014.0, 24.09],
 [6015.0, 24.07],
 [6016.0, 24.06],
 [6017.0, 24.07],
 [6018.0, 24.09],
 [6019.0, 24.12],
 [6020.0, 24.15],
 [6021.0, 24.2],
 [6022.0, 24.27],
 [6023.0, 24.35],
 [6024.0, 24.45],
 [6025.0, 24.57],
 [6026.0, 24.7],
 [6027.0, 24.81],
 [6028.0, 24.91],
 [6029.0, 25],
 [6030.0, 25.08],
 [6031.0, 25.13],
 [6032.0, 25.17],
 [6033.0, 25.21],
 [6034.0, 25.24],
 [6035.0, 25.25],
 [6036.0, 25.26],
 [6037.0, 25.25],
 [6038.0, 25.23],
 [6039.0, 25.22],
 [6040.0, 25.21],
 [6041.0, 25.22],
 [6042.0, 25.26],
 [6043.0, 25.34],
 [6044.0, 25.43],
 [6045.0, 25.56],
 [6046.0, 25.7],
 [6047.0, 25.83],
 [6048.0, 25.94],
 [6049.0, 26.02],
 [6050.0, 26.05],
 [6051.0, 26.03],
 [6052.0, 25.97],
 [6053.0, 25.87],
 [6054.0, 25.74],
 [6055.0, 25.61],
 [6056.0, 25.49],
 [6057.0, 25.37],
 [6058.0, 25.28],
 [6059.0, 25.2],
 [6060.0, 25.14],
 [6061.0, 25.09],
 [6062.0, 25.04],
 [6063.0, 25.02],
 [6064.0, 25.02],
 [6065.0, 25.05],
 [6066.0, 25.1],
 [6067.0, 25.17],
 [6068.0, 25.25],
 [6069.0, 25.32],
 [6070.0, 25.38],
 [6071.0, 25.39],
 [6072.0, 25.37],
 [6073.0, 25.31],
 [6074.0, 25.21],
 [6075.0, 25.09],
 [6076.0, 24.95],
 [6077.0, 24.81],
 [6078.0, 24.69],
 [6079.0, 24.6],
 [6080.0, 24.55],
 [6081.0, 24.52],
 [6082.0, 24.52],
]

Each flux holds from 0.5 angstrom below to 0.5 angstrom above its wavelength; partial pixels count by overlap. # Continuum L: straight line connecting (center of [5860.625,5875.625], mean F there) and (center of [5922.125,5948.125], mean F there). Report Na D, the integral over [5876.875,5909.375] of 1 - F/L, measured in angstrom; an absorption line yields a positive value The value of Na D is 3.04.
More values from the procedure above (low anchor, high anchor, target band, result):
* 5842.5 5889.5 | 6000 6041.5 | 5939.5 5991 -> -1.4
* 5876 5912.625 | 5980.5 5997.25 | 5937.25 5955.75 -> -0.7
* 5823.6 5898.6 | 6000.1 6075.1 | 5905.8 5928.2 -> -0.6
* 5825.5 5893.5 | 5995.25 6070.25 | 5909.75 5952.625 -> -0.9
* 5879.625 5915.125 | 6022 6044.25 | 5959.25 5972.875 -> -1.0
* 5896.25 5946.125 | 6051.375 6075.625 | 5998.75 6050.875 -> 0.7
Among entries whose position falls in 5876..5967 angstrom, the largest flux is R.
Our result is 26.44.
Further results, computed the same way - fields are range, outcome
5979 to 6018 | 25.65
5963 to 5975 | 26.24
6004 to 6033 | 25.21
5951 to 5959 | 25.73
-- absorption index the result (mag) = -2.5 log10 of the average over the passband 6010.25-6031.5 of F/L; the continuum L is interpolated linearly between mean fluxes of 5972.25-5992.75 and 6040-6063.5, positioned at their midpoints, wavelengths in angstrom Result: 0.05 mag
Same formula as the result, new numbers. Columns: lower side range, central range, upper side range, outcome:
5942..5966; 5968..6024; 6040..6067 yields 0.02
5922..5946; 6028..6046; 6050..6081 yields 0.00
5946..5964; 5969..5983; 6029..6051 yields 0.00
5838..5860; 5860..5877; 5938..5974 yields 0.00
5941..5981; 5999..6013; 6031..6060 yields 0.03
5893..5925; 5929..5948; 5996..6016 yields -0.05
